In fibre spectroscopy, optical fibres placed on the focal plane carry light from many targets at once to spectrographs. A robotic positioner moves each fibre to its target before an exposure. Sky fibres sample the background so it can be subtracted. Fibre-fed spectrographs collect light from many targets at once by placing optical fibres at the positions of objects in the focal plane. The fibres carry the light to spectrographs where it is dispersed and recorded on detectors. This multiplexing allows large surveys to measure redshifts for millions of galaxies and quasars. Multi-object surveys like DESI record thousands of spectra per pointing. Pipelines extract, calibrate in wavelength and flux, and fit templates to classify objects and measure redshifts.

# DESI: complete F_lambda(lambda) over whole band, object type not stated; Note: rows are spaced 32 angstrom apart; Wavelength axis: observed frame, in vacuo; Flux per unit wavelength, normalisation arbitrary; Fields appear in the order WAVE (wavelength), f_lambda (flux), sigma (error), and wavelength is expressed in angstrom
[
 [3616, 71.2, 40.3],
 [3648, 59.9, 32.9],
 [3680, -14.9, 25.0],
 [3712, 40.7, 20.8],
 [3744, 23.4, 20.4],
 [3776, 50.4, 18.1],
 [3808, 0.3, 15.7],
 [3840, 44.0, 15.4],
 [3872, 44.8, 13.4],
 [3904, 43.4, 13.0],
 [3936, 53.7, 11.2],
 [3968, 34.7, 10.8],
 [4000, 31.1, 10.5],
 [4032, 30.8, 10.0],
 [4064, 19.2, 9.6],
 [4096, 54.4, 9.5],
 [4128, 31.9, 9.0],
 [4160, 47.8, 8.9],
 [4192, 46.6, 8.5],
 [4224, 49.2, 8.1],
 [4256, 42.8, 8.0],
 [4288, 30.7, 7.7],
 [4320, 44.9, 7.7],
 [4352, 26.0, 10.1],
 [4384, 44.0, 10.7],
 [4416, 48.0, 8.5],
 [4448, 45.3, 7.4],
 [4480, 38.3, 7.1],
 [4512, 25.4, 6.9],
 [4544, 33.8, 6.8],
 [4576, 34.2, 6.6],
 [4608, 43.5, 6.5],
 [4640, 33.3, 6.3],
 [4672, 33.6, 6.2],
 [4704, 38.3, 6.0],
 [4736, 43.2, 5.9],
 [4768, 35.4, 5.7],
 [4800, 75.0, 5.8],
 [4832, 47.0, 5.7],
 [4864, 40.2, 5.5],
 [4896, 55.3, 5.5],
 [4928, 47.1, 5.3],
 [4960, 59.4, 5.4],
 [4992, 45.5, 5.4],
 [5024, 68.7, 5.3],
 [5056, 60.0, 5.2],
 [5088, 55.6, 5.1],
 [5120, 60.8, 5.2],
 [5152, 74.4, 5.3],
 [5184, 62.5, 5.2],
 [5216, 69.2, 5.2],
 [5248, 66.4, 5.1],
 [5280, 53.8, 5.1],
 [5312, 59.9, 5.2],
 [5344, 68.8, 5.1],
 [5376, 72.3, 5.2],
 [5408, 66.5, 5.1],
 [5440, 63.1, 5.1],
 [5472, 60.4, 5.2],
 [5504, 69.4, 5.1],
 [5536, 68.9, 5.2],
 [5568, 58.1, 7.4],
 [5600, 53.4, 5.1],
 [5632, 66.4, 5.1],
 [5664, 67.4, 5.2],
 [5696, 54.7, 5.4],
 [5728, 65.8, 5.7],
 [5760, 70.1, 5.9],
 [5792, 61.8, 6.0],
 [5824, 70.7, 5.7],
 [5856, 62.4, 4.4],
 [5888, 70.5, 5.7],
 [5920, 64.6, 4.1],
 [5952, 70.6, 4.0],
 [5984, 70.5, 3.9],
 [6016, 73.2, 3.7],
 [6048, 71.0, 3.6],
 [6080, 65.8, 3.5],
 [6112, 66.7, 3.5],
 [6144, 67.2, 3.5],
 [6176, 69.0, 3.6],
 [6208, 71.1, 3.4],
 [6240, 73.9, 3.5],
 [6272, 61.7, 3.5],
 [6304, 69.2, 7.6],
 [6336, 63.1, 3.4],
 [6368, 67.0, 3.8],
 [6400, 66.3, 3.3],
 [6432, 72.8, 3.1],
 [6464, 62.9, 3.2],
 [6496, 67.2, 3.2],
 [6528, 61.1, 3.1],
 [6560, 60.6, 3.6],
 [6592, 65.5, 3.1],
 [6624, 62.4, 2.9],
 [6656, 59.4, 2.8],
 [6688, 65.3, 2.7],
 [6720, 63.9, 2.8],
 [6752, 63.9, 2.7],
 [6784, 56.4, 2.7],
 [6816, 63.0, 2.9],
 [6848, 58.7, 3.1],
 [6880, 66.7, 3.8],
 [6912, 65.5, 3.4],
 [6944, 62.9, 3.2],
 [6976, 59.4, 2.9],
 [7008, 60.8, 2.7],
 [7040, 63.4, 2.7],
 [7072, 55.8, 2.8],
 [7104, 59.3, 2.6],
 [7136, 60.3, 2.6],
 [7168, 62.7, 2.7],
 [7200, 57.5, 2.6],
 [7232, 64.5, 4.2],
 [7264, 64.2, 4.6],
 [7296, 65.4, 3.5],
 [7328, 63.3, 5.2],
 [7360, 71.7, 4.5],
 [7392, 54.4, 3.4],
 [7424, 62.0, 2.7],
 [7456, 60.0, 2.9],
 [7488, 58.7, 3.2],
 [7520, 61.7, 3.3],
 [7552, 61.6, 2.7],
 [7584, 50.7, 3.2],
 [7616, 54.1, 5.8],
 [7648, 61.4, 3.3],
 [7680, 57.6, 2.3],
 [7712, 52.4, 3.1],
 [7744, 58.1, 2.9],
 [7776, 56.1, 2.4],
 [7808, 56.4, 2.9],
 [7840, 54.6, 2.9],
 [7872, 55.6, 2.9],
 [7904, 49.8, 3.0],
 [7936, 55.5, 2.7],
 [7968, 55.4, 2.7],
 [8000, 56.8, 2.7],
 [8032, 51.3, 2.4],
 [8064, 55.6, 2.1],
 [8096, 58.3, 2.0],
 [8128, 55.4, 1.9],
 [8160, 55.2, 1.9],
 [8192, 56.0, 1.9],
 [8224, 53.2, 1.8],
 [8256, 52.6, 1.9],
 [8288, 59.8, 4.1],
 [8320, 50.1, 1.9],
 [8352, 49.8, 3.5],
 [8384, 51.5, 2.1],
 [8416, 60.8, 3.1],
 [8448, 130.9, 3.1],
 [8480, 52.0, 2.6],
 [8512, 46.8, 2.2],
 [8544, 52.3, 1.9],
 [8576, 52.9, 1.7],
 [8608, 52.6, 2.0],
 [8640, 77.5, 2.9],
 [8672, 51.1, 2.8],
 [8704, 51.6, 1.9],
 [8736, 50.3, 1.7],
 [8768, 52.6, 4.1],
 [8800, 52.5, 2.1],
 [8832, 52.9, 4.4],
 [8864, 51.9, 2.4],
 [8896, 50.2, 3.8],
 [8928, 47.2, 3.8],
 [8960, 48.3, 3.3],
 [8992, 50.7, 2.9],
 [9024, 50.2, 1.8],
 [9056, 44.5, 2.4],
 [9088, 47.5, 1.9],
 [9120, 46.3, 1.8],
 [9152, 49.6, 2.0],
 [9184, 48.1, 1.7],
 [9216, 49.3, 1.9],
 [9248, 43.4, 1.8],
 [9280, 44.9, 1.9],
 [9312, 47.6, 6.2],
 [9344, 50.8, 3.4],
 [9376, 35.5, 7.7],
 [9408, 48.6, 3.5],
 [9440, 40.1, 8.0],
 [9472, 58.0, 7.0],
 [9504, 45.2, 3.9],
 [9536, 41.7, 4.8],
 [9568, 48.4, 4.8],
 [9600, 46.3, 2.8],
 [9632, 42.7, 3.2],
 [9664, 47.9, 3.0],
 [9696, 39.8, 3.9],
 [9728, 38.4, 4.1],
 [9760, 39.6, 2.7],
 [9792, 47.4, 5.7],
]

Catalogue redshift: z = 0.285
